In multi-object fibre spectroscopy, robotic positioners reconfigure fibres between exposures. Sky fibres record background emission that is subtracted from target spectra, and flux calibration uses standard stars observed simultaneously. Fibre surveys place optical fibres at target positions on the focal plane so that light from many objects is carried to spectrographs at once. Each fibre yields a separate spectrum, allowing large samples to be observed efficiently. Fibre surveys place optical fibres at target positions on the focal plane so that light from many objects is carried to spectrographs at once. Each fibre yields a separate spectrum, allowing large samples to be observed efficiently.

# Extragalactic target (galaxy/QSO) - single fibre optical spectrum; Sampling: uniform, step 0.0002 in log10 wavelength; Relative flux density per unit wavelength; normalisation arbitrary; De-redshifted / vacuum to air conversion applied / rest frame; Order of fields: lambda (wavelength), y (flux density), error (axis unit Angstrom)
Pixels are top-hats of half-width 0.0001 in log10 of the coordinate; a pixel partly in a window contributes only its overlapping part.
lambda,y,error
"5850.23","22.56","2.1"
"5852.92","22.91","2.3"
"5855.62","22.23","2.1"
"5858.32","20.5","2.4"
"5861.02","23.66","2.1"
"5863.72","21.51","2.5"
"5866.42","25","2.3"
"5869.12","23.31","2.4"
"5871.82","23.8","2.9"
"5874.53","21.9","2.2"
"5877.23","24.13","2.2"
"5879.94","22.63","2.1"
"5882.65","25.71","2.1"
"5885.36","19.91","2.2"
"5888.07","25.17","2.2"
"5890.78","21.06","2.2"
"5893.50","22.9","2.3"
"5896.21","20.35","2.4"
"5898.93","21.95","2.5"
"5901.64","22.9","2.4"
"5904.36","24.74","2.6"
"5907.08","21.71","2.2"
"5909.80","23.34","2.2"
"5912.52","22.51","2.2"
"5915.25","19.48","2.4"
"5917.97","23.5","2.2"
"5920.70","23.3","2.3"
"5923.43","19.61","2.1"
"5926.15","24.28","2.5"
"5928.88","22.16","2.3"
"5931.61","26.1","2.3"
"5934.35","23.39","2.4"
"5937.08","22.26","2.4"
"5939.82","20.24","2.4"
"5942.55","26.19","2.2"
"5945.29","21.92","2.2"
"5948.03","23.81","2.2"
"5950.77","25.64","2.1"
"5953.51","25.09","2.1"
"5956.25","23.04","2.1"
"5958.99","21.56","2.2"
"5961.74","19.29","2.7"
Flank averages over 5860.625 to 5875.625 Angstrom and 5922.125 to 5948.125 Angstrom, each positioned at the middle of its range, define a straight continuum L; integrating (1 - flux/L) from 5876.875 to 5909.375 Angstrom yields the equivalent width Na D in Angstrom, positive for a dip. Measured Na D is 0.5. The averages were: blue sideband 23.2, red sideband 23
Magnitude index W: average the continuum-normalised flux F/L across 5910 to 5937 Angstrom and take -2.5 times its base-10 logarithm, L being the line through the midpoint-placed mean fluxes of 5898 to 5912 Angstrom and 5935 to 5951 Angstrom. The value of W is 0.02 mag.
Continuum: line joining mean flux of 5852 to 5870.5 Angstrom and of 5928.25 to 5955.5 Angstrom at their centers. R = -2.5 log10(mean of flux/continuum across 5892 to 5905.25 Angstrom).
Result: 0.034 mag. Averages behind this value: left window 22.7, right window 23.7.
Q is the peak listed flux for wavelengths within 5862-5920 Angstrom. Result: 25.71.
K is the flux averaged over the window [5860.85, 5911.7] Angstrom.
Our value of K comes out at 22.9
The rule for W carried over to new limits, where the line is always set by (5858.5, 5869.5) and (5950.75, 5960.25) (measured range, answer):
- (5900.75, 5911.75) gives 0.01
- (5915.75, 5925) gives 0.07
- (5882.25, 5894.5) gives 0.02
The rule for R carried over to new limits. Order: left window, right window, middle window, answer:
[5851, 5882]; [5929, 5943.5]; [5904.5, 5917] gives 0.055 mag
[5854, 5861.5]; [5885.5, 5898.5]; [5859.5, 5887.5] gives -0.056 mag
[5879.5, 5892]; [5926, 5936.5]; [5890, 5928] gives 0.053 mag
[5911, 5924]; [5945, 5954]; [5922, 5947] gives 0.010 mag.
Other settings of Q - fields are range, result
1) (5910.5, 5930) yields 24.28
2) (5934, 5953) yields 26.19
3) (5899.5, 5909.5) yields 24.74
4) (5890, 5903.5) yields 22.9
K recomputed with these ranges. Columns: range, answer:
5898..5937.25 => 22.8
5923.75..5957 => 23.6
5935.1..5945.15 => 22.8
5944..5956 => 24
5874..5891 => 23.1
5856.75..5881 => 22.9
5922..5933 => 23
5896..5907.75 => 22.6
